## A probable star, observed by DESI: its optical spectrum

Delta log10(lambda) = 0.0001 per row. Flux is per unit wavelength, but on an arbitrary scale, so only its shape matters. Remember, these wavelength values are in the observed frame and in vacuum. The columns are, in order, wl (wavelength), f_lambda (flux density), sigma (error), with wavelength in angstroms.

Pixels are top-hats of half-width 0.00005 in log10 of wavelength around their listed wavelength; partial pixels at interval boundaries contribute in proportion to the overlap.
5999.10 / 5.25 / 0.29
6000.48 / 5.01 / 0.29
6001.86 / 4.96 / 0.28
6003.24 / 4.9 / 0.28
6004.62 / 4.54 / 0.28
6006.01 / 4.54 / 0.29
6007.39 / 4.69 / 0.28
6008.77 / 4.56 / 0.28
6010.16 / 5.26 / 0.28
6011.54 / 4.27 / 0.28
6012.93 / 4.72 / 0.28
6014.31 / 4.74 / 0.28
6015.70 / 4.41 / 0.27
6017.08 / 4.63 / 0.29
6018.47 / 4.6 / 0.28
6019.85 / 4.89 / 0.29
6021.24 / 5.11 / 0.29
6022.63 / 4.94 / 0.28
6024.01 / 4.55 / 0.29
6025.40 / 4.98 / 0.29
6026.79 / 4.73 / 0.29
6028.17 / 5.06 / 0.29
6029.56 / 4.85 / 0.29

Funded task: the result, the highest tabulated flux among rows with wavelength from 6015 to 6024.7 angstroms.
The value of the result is 5.11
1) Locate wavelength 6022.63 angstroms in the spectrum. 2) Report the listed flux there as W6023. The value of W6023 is 4.94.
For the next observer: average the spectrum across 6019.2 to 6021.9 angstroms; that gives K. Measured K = 4.99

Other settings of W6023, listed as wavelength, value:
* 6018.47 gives 4.6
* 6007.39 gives 4.69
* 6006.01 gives 4.54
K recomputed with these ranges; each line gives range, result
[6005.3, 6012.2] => 4.66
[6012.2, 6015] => 4.72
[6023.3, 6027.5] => 4.77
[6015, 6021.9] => 4.73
